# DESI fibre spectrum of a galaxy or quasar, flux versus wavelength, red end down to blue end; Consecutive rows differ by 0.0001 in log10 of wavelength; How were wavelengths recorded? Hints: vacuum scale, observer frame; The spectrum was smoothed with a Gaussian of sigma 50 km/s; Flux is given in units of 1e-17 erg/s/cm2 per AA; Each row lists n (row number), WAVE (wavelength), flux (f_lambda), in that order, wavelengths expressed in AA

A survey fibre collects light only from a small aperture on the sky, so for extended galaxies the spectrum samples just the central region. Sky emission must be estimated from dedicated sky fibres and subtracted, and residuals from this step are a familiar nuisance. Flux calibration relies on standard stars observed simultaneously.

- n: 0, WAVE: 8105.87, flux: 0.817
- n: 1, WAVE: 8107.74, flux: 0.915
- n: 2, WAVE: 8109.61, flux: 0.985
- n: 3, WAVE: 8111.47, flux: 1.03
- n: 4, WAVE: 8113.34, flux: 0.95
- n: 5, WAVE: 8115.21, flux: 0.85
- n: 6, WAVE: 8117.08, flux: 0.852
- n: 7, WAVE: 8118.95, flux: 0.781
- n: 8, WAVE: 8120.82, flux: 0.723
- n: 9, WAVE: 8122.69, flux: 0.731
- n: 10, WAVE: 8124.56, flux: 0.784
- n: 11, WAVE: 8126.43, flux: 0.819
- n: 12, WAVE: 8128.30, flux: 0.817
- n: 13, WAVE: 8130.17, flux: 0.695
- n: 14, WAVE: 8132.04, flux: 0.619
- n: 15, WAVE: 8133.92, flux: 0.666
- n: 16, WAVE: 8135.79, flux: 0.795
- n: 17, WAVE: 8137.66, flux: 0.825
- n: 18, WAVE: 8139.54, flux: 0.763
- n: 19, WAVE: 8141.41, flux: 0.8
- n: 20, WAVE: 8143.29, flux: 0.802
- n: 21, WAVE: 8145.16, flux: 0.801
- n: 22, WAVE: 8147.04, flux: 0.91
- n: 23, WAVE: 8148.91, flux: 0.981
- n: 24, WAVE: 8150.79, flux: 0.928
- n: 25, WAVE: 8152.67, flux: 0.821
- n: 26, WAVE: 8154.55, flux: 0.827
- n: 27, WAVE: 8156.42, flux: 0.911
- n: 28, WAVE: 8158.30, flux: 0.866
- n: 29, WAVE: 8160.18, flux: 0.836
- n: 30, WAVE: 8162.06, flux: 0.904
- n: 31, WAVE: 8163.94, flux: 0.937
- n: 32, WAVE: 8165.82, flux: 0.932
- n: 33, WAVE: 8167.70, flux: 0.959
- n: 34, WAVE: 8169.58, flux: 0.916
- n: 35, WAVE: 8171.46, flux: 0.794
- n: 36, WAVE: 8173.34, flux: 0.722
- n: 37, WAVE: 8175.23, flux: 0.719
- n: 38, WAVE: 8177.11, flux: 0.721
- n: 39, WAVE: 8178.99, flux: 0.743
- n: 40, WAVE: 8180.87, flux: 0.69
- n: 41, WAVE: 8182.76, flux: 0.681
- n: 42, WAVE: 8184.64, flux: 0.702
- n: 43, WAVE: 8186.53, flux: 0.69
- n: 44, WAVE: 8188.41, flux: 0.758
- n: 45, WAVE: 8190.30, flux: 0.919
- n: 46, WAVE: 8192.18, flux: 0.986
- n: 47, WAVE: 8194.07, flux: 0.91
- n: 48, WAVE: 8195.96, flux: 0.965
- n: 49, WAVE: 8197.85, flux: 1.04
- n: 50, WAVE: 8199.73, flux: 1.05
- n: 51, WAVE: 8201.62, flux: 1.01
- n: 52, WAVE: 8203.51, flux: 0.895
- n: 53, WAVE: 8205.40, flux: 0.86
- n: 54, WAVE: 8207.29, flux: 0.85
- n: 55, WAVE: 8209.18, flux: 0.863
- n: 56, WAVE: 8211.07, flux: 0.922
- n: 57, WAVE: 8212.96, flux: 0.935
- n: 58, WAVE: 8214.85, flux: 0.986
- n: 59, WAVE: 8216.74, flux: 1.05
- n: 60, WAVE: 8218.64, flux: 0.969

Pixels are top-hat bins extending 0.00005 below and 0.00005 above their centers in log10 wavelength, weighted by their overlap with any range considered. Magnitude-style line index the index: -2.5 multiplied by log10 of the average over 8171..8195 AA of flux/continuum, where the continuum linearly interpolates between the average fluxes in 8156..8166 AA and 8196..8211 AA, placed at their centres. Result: 0.19 mag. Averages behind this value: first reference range 0.894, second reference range 0.939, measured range 0.771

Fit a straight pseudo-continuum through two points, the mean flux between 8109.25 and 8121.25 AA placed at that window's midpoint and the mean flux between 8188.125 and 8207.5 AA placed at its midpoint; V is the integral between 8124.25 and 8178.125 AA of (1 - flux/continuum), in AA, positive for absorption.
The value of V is 5.03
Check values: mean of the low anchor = 0.883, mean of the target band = 0.824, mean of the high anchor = 0.94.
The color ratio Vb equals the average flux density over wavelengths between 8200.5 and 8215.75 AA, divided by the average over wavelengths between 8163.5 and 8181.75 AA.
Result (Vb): 1.1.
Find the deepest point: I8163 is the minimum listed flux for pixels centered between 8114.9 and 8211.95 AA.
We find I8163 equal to 0.619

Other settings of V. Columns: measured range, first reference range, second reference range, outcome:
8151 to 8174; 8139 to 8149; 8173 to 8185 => -3.10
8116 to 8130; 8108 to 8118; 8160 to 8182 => 2.00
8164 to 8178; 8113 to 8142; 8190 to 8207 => 0.86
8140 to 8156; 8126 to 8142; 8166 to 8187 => -2.13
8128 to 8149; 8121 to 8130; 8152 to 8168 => 0.95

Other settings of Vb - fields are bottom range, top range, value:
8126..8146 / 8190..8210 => 1.24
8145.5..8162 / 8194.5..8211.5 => 1.06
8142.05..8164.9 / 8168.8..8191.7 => 0.87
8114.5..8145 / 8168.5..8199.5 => 1.06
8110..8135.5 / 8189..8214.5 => 1.17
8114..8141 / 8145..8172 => 1.16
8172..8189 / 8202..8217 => 1.28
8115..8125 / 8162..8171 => 1.18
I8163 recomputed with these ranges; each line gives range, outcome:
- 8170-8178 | 0.719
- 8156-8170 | 0.836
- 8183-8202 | 0.69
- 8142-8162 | 0.801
